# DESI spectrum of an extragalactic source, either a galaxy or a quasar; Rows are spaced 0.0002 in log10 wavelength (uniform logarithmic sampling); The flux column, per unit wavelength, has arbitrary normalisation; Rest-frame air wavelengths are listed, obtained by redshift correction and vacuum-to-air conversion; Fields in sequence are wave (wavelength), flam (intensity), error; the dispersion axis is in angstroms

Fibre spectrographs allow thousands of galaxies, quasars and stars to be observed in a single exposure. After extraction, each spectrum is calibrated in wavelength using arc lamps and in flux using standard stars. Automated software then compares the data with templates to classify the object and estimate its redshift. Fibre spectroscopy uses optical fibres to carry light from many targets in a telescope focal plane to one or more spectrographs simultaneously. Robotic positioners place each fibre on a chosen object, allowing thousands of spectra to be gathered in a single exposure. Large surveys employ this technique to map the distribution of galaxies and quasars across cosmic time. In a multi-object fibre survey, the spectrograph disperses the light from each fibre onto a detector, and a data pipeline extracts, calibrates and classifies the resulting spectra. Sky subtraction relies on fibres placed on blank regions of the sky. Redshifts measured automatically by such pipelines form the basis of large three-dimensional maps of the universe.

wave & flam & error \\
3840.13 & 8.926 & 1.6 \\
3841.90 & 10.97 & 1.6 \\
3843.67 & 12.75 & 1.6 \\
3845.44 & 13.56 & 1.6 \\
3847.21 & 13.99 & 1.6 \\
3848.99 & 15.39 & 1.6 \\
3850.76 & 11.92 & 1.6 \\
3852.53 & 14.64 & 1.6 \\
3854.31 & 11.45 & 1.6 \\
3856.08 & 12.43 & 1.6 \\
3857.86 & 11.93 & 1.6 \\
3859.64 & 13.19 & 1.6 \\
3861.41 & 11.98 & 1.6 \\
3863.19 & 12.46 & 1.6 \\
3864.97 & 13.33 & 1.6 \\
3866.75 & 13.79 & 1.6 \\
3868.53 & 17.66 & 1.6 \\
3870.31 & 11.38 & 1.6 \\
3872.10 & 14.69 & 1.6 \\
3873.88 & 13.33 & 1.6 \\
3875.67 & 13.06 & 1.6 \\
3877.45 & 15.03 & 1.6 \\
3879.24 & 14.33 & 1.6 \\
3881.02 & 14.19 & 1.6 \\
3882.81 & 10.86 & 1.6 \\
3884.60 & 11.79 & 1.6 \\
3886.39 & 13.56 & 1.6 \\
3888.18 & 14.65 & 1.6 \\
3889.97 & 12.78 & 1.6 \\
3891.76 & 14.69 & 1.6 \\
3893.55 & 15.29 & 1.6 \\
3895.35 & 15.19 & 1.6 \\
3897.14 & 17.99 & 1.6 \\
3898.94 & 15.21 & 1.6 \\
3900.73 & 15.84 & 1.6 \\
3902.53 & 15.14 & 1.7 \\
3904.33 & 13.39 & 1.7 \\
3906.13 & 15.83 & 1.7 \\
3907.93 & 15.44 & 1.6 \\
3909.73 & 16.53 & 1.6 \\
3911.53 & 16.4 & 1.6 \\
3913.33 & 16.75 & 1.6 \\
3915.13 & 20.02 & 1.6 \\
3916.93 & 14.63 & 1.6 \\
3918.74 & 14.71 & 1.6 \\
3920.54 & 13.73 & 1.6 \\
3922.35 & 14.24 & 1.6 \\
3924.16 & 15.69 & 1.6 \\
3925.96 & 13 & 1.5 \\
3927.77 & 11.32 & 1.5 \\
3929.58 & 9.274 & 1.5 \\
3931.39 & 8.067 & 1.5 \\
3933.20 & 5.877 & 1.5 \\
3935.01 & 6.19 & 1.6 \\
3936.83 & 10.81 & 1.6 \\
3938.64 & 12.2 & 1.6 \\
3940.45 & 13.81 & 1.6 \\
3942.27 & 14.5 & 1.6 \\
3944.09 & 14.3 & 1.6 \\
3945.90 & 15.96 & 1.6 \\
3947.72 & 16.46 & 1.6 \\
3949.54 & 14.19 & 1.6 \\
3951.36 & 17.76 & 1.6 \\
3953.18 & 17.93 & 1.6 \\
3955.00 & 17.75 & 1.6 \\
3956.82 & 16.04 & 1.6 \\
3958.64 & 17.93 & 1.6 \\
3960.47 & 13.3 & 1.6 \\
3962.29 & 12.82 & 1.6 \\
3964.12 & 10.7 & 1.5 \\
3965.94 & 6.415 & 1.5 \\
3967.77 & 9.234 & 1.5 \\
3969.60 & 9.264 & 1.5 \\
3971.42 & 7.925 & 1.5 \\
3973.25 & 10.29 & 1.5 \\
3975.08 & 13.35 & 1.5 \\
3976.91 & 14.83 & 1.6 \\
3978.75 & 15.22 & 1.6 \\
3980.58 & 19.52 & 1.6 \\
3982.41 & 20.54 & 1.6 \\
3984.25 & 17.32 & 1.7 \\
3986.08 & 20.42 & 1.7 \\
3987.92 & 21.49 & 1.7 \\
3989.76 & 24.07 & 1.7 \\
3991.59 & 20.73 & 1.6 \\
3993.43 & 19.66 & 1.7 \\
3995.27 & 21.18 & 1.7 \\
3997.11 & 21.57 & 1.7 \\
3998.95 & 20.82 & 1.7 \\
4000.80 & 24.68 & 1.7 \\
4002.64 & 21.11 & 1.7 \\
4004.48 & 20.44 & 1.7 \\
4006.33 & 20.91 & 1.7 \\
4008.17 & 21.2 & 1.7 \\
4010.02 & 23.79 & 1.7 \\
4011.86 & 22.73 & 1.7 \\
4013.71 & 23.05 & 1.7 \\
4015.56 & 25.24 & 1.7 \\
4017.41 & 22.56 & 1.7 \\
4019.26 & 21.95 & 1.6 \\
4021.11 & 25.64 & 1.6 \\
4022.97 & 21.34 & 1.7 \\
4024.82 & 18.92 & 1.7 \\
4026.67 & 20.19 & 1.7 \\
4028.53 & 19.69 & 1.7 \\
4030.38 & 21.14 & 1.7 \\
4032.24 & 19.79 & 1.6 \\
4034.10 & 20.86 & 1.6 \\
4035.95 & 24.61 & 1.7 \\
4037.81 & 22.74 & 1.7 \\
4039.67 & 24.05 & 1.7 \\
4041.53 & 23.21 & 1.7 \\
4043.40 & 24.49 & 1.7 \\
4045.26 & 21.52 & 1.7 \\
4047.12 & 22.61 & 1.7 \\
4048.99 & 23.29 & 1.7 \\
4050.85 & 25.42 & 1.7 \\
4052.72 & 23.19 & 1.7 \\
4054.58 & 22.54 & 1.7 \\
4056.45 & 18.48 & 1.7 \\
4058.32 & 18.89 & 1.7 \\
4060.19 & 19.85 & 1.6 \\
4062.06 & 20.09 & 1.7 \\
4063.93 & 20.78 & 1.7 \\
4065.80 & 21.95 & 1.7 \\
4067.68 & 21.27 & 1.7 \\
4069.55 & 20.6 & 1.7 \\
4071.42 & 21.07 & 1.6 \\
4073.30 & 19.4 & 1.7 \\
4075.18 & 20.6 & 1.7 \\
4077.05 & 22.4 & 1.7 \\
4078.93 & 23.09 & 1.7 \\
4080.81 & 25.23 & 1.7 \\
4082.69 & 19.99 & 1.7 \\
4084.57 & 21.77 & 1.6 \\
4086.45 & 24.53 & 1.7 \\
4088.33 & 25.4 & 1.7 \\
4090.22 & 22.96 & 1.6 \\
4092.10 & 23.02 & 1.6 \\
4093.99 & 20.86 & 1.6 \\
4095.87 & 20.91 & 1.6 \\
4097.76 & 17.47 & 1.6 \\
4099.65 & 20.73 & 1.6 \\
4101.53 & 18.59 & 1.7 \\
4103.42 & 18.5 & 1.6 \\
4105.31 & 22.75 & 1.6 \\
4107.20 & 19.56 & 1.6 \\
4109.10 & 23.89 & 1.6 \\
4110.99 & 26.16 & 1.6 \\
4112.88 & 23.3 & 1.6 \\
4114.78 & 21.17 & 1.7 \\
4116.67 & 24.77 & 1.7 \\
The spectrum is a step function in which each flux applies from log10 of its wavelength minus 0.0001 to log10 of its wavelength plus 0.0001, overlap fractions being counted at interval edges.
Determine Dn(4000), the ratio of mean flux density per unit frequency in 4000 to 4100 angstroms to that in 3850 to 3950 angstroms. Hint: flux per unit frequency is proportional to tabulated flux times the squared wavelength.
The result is 1.73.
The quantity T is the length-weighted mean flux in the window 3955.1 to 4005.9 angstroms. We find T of 16.8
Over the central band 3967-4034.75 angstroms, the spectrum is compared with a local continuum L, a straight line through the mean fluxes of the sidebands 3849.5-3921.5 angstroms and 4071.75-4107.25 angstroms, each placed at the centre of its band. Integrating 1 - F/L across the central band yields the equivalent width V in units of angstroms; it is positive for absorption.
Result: -4.1 angstroms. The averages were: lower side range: 14.3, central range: 19.6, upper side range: 21.5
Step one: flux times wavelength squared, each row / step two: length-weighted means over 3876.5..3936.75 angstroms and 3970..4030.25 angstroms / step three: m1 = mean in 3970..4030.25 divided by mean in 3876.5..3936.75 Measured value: 1.52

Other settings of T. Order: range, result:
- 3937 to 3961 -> 15.4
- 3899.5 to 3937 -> 13.5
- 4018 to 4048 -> 22.1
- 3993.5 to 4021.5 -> 22.3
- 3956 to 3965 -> 14.1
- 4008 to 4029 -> 22.3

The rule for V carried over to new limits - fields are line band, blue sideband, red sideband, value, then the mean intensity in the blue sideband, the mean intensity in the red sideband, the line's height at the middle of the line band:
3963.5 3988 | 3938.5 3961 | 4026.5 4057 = 5.38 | 15.7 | 22.3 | 17.6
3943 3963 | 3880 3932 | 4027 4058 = 1.41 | 14.4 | 22.2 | 17.1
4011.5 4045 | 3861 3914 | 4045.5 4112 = -4.38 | 14.4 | 21.7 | 19.7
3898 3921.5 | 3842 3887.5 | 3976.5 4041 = 0.18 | 13.3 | 21.3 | 15.8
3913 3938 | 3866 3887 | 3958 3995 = 3.63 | 13.6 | 15.3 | 14.5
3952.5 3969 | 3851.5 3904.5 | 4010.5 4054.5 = 4.48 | 13.8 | 22.5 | 18.5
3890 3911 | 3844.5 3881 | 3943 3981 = -2.78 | 13.5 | 13.8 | 13.6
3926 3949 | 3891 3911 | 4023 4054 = 7.54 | 15.5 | 22.2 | 17.3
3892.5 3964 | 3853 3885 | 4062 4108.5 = 4.75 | 13.2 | 21.4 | 15.4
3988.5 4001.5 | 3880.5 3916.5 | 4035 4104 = -1.99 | 15.1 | 21.8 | 18.9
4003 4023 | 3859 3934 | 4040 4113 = -3.77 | 14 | 21.8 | 19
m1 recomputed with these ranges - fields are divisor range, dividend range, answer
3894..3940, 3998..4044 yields 1.70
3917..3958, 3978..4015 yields 1.62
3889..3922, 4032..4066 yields 1.53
